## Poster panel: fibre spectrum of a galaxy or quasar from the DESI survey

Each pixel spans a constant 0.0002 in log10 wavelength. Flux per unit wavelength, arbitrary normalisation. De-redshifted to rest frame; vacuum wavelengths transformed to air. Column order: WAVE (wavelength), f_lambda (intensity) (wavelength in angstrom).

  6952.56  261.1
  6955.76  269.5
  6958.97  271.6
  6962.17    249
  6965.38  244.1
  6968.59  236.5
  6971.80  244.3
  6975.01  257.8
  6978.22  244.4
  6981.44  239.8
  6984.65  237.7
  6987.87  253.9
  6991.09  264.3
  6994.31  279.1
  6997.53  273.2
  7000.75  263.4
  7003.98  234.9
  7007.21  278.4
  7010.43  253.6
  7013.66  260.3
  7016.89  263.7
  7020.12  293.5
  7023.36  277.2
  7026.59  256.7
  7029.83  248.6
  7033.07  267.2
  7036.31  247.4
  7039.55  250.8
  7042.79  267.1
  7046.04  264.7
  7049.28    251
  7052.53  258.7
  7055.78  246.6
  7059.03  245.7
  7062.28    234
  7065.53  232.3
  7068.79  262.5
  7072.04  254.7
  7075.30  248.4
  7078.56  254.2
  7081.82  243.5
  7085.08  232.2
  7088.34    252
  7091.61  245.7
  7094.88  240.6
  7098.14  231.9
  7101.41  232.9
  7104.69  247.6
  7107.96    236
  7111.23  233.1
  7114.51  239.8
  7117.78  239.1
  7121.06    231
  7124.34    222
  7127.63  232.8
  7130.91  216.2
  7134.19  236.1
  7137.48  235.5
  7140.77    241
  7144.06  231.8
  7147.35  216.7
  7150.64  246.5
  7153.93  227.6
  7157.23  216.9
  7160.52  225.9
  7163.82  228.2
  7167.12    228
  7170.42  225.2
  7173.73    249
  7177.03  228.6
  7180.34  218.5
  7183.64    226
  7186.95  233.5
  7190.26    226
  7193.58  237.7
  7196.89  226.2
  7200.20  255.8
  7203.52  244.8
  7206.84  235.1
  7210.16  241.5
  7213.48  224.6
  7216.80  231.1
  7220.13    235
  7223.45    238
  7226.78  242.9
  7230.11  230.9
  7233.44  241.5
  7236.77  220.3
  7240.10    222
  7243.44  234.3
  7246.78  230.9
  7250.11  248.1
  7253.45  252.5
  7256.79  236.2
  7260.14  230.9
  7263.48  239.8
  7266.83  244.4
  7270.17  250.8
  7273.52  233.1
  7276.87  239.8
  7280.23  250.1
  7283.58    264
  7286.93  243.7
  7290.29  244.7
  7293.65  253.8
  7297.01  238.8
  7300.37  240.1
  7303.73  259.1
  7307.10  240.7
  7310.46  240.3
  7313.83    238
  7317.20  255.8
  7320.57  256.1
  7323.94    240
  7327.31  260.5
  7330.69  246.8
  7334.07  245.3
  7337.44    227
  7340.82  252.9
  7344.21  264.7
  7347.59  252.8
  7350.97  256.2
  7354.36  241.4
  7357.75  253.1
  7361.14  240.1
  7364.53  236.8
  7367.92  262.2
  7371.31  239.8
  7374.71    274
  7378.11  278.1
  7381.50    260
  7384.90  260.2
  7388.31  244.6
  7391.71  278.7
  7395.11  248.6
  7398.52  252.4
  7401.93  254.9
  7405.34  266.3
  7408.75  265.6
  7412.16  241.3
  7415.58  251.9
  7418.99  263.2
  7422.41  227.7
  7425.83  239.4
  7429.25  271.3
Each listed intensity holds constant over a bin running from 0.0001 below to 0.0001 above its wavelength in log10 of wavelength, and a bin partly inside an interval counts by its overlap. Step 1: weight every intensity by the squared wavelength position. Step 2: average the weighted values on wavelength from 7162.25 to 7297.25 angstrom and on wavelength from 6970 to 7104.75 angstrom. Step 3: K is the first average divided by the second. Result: 1.0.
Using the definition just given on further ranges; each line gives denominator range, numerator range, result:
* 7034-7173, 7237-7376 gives 1.09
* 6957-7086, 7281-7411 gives 1.08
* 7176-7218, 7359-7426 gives 1.15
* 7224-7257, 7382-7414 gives 1.14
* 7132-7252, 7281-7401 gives 1.12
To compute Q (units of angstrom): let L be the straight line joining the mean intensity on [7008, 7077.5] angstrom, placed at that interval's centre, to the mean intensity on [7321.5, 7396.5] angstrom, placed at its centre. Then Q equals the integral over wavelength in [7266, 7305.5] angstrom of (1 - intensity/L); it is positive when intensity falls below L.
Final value 1.1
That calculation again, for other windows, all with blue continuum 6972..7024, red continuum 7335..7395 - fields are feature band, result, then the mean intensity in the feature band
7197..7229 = 2.3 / 238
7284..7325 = 1.4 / 247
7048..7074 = 1.1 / 248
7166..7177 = 1.0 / 234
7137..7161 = 2.6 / 230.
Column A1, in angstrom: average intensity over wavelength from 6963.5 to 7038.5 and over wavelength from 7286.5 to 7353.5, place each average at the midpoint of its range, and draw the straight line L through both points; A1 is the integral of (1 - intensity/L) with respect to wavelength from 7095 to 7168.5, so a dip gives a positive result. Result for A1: 6.3 angstrom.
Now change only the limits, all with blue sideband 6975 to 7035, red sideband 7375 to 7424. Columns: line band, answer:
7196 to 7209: 0.88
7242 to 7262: 1.51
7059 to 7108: 3.06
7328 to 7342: 0.75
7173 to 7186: 1.49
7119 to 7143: 2.64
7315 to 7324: 0.21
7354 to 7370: 0.65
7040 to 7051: 0.01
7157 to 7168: 1.43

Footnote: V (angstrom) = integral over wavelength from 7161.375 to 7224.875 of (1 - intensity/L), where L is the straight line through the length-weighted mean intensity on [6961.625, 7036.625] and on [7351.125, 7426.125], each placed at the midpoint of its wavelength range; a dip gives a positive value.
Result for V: 5.57 angstrom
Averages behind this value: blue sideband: 257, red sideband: 254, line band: 233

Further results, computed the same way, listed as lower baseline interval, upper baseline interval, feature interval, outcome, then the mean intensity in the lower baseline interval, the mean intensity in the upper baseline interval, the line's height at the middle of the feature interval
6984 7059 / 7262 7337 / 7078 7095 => 0.8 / 260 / 246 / 257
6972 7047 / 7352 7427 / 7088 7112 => 1.7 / 260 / 254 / 258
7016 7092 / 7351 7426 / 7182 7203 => 1.6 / 254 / 254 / 254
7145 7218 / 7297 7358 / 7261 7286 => -0.4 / 232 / 248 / 242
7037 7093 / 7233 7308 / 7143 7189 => 3.2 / 250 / 242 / 246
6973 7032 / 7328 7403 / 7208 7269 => 4.7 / 260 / 253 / 256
